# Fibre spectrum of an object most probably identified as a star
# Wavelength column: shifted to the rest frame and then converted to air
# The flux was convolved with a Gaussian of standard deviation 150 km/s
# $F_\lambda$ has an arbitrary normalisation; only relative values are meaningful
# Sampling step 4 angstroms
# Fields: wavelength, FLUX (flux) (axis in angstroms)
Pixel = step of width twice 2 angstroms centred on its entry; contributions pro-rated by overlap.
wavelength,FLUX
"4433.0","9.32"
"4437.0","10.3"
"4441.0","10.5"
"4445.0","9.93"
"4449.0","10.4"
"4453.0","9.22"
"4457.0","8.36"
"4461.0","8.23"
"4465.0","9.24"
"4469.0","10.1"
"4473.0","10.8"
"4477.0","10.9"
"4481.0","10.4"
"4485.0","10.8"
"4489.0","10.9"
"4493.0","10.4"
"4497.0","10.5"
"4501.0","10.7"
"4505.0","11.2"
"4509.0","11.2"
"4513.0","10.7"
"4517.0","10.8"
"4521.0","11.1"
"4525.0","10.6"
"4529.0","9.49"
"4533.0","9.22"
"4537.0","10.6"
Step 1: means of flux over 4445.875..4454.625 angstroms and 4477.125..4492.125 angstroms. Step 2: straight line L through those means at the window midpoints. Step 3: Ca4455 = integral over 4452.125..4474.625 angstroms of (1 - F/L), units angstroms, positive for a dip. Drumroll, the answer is 1.9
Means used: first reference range 9.85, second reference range 10.7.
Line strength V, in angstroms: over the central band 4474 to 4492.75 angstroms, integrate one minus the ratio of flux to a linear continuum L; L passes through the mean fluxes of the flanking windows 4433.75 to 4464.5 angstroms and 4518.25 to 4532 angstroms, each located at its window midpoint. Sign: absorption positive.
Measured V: -1.6 angstroms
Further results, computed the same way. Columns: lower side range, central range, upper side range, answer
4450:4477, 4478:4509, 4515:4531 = -2.3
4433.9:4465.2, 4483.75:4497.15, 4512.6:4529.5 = -0.7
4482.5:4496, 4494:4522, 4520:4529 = -0.7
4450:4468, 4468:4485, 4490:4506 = -1.6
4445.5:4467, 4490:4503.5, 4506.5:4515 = -0.1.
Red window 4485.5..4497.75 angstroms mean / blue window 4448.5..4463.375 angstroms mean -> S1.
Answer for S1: 1.2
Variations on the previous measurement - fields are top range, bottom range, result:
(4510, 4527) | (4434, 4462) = 1.13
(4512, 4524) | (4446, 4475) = 1.14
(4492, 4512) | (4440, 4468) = 1.15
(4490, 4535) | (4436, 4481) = 1.07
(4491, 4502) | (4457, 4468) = 1.20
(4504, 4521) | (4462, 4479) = 1.08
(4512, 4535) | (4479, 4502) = 0.97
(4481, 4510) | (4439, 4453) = 1.06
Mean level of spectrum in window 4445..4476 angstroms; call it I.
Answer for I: 9.55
